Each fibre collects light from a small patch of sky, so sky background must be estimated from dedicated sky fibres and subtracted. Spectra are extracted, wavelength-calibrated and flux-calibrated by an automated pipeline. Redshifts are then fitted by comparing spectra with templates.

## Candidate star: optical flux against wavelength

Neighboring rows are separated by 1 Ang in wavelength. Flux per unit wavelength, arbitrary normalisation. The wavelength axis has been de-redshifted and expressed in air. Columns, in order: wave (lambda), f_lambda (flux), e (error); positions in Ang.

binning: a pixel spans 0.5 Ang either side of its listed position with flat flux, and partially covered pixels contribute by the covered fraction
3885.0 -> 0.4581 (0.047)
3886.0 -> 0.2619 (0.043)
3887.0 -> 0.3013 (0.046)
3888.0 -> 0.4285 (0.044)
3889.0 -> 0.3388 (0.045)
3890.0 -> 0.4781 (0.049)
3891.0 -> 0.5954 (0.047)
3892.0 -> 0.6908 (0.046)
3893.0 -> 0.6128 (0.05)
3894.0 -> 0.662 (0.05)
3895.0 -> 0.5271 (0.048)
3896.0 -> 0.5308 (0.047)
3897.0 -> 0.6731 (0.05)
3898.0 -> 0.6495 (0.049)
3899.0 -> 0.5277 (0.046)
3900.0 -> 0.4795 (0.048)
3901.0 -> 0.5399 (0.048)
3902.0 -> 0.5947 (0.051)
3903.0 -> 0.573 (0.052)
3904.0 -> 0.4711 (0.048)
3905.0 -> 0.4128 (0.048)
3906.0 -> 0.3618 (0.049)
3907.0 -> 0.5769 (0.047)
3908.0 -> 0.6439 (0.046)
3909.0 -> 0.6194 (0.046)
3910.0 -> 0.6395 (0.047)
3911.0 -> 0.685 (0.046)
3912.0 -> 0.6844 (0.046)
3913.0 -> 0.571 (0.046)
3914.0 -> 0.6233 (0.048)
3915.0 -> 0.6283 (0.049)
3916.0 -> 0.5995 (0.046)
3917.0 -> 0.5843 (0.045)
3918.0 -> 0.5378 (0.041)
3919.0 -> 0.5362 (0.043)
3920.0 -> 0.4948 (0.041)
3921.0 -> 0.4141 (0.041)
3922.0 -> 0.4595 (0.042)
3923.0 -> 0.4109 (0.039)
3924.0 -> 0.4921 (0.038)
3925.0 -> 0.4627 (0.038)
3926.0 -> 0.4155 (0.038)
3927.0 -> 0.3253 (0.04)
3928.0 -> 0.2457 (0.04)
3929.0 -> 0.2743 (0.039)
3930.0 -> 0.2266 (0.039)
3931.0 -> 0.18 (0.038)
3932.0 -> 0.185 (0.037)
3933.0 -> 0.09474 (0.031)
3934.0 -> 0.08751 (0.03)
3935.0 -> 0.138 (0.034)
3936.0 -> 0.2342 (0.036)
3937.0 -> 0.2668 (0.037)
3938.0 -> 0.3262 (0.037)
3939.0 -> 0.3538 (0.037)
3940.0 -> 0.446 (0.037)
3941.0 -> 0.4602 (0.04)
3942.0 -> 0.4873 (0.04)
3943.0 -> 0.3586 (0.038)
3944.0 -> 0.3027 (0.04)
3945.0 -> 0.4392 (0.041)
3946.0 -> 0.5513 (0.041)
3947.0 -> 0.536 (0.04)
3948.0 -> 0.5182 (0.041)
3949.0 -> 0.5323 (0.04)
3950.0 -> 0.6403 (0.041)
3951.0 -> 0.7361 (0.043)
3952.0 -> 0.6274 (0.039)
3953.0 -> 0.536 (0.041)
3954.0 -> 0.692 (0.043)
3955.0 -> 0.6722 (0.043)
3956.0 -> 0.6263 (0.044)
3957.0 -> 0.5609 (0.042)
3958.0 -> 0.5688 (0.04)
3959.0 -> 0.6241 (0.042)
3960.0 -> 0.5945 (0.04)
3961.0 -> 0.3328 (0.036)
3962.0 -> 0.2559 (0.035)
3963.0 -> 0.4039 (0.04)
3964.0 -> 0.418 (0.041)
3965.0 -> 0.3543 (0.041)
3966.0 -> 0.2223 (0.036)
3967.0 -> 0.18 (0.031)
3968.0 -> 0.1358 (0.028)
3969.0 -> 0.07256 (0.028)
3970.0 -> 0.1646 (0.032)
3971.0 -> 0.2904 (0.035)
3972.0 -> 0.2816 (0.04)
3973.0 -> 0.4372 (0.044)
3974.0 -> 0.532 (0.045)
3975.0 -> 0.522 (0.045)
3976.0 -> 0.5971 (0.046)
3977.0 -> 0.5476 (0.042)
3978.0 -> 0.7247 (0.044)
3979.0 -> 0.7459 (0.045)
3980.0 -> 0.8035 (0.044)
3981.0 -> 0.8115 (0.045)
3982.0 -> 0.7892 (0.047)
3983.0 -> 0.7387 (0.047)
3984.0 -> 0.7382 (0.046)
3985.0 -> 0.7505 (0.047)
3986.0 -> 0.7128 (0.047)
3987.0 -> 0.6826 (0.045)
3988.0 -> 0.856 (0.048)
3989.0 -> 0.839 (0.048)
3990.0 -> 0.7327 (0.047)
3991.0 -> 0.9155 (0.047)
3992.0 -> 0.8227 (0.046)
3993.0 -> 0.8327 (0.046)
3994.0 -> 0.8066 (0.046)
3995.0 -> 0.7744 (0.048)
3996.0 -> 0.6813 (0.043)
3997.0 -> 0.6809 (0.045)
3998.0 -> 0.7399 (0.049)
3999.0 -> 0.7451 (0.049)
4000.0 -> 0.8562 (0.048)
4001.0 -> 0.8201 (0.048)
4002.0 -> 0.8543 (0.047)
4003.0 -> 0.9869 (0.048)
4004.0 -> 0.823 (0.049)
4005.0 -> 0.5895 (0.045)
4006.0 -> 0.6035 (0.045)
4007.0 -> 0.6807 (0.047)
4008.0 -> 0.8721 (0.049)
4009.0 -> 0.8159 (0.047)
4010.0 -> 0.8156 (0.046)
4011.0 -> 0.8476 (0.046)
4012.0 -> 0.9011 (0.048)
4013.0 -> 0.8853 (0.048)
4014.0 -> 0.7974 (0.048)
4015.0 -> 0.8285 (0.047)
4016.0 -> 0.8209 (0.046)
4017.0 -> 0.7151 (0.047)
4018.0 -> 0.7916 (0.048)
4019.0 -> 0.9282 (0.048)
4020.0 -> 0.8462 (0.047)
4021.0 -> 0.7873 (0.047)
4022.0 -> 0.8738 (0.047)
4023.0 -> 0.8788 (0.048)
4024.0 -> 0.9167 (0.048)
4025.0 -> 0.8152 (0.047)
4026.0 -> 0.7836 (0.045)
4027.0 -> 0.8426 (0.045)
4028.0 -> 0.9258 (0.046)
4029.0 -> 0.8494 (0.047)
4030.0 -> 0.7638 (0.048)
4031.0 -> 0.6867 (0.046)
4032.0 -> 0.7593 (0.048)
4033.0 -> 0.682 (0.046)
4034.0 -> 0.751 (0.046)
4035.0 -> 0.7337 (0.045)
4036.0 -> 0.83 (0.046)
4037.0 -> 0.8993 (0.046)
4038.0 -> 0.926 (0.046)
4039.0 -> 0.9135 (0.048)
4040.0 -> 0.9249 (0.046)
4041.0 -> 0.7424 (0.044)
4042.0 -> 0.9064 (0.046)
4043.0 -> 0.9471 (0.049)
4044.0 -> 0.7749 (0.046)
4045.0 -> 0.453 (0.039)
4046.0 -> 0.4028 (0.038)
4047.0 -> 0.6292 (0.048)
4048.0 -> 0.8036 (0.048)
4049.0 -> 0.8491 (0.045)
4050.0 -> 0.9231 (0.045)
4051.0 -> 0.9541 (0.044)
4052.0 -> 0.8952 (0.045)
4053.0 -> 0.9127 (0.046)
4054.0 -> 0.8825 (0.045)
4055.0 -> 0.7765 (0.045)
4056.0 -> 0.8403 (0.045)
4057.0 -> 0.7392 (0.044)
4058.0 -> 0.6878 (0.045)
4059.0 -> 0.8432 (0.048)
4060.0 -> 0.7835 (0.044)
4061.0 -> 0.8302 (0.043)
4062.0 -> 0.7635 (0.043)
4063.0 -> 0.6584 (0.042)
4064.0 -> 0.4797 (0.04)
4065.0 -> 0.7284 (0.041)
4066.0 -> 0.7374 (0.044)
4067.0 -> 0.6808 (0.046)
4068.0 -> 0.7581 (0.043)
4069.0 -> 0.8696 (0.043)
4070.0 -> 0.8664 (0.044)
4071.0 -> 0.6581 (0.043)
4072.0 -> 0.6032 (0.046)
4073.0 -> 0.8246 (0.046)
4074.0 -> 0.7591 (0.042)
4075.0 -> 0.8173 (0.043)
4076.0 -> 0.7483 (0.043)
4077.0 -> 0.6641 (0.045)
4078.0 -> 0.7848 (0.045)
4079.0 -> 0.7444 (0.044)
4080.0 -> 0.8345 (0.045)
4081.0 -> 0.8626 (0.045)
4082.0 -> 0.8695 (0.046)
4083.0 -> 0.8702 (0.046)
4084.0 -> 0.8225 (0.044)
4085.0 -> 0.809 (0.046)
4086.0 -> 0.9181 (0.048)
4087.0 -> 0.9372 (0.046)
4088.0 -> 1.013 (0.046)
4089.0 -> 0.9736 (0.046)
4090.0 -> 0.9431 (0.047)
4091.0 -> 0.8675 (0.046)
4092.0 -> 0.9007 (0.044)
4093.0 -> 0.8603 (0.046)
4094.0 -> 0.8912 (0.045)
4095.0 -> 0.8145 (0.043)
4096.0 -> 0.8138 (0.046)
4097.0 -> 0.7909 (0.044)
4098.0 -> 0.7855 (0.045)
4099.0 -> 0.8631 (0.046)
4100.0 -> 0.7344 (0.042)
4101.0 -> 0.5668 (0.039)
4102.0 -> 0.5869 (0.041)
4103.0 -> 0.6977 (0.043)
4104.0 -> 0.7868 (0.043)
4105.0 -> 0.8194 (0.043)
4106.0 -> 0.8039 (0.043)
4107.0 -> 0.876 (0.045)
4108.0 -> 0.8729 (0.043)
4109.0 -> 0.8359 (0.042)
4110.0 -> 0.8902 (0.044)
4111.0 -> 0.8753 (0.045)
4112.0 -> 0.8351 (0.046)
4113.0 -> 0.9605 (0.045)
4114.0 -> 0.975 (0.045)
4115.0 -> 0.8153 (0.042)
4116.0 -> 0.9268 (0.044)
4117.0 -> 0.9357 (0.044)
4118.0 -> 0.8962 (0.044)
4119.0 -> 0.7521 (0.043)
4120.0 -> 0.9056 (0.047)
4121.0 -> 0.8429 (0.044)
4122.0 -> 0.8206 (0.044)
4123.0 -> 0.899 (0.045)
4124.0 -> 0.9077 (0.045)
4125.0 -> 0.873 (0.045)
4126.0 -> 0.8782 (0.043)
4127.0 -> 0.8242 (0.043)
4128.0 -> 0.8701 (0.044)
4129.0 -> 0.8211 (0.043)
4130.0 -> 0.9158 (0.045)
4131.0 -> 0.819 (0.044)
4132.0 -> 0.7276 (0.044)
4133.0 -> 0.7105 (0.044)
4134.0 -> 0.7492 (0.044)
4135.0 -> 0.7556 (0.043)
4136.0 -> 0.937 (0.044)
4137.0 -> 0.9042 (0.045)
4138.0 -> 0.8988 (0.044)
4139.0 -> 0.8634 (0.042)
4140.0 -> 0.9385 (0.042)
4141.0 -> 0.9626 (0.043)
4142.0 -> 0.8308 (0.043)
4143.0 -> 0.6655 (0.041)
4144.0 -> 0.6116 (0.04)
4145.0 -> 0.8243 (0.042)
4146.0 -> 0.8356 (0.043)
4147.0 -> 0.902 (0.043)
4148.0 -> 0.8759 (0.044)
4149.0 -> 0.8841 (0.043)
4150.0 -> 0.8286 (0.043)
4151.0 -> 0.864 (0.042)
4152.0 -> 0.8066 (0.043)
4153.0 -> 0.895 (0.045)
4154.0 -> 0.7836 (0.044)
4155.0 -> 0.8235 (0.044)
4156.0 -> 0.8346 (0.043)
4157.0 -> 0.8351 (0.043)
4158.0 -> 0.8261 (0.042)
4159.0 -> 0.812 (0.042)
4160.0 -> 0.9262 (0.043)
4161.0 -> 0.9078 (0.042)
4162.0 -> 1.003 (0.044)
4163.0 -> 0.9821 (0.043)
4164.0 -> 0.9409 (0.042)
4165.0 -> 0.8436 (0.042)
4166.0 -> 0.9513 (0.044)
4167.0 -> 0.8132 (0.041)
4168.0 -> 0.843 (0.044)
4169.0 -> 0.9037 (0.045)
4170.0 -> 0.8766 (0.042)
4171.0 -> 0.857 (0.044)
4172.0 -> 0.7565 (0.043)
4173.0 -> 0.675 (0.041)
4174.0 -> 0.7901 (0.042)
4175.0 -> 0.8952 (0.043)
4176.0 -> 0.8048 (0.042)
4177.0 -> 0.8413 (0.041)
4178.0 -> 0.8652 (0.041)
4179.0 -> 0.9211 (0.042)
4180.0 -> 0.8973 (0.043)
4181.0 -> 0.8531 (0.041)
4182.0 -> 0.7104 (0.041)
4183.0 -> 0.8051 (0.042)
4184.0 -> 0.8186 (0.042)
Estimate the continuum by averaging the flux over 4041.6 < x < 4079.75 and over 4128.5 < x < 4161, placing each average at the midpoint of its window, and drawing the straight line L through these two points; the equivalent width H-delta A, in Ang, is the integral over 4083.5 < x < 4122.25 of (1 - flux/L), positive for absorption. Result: -2.3 Ang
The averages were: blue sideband 0.763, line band 0.847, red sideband 0.835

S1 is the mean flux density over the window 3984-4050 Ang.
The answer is 0.796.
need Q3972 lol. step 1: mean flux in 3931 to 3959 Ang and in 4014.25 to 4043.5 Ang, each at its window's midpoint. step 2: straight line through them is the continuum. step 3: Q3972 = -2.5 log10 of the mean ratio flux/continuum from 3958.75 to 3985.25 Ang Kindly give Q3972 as 0.20 mag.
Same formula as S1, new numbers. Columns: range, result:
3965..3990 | 0.549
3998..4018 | 0.801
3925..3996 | 0.497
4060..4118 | 0.811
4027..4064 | 0.792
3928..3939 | 0.21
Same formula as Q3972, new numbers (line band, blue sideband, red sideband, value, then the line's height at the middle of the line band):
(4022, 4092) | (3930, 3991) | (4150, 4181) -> -0.21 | 0.661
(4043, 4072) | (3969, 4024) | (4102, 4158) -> 0.04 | 0.784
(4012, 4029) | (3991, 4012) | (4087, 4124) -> -0.06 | 0.799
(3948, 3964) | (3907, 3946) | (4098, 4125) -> -0.14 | 0.489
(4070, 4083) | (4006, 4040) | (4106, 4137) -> 0.09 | 0.841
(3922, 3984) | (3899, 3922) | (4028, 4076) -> 0.39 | 0.622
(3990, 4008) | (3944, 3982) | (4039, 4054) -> -0.24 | 0.627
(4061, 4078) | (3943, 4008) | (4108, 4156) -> 0.03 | 0.752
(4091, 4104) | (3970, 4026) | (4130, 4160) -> 0.03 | 0.805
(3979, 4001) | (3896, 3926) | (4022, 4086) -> -0.14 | 0.681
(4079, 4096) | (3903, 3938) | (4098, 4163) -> -0.17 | 0.756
